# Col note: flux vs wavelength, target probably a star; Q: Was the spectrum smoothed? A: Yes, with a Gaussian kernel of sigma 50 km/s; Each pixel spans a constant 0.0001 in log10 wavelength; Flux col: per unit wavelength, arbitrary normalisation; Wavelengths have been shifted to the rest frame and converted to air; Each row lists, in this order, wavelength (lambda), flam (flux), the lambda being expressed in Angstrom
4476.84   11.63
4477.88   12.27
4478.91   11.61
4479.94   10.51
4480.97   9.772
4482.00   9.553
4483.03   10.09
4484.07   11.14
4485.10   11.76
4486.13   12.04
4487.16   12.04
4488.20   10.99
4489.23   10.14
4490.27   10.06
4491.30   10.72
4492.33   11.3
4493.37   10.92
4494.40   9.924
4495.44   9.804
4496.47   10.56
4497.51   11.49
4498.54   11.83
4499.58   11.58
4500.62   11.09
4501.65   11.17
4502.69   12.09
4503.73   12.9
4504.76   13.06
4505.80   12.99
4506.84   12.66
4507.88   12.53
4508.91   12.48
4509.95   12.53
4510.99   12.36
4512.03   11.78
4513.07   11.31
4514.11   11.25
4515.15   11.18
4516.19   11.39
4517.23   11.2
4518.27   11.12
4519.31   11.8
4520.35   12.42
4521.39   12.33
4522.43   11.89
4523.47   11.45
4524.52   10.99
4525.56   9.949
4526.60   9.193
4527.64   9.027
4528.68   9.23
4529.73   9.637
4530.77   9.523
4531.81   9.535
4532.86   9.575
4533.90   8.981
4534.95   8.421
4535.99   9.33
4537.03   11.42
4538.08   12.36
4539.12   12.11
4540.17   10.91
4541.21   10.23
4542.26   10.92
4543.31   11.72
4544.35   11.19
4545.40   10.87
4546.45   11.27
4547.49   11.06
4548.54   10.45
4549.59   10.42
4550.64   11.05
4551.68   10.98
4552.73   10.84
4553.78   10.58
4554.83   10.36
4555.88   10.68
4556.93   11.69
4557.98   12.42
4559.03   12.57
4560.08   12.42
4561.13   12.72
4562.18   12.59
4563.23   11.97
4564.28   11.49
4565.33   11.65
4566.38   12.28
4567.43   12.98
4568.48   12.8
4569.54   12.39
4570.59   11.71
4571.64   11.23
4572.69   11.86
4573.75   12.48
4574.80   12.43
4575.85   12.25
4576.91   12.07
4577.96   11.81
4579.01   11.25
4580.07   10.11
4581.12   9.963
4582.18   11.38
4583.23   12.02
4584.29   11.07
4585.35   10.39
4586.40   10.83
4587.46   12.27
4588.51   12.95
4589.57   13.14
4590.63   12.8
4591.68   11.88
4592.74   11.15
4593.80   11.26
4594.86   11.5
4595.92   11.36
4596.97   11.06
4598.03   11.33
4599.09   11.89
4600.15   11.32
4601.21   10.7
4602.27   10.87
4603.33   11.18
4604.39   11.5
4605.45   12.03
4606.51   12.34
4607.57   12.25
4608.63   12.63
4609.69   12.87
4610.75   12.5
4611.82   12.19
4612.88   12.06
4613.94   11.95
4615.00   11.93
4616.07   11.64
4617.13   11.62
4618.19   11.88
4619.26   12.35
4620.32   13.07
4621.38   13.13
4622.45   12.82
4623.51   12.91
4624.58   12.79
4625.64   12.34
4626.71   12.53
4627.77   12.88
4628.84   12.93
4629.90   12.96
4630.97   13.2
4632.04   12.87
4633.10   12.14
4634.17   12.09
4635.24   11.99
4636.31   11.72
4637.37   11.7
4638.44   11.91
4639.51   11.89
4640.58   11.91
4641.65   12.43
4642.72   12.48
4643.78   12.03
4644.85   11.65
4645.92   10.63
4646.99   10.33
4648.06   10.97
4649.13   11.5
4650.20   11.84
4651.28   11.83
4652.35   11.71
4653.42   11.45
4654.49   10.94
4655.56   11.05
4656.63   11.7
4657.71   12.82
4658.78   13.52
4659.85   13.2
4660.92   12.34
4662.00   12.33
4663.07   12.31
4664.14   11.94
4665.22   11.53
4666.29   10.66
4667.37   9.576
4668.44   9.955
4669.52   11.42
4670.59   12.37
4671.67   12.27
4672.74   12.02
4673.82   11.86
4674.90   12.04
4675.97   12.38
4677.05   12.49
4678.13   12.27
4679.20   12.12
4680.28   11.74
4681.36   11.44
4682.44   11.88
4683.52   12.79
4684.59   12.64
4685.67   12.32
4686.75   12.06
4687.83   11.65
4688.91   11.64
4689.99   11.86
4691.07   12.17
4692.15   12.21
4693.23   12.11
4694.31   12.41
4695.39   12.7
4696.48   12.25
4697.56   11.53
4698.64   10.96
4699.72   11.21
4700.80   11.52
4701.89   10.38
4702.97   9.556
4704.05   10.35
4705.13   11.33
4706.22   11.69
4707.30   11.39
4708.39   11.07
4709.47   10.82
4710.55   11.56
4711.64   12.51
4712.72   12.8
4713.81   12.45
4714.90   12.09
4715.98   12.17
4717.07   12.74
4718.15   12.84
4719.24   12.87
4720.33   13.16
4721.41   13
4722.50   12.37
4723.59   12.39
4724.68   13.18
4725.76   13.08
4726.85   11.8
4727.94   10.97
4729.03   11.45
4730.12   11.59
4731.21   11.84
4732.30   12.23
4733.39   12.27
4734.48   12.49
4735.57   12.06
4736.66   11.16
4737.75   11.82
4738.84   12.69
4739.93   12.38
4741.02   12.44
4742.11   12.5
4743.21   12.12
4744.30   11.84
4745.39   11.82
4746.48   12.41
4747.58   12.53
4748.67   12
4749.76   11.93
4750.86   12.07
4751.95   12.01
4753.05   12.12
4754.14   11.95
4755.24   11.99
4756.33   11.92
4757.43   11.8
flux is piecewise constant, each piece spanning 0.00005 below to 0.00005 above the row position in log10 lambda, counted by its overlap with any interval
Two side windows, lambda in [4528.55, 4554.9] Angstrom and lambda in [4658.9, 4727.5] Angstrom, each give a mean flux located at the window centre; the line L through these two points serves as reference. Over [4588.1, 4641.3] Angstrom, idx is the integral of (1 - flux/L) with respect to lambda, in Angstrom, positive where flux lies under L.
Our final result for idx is -4.3 Angstrom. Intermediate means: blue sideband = 10.5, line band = 12.1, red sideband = 11.9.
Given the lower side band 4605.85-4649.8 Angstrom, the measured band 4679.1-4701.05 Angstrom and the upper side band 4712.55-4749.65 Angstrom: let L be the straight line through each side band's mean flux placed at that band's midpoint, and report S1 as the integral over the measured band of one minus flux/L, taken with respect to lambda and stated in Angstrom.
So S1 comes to 0.5 Angstrom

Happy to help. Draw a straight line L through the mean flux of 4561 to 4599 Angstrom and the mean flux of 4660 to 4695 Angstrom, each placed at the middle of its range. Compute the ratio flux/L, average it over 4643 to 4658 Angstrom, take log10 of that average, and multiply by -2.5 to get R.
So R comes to 0.040 mag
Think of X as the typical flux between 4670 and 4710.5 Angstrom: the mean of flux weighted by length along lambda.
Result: 11.8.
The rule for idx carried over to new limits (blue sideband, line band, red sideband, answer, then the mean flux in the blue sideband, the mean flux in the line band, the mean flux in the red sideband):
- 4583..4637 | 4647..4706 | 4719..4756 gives 1.84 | 12.1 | 11.7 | 12.2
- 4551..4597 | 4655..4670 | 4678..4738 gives 0.17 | 11.7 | 11.7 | 11.9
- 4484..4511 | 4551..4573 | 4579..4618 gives -0.36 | 11.6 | 11.8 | 11.7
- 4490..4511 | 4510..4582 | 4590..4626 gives 3.47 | 11.6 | 11.2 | 12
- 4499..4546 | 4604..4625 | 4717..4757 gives -1.31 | 11.1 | 12.3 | 12.2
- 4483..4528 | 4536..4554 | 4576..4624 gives 0.82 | 11.4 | 11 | 11.8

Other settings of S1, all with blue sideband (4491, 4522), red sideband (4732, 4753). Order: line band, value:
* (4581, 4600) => 0.4 Angstrom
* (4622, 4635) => -0.8 Angstrom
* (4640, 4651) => 0.3 Angstrom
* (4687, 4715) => 1.0 Angstrom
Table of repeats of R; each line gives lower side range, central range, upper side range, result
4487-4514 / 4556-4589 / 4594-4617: -0.02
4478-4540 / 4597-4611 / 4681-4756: -0.03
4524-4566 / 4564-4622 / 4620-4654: -0.03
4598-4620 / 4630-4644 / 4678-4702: -0.03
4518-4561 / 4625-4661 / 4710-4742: -0.04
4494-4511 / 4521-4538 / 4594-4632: 0.18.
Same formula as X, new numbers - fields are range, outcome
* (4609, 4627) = 12.4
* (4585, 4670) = 11.9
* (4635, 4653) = 11.7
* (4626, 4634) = 12.7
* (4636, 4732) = 11.9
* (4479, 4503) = 10.9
